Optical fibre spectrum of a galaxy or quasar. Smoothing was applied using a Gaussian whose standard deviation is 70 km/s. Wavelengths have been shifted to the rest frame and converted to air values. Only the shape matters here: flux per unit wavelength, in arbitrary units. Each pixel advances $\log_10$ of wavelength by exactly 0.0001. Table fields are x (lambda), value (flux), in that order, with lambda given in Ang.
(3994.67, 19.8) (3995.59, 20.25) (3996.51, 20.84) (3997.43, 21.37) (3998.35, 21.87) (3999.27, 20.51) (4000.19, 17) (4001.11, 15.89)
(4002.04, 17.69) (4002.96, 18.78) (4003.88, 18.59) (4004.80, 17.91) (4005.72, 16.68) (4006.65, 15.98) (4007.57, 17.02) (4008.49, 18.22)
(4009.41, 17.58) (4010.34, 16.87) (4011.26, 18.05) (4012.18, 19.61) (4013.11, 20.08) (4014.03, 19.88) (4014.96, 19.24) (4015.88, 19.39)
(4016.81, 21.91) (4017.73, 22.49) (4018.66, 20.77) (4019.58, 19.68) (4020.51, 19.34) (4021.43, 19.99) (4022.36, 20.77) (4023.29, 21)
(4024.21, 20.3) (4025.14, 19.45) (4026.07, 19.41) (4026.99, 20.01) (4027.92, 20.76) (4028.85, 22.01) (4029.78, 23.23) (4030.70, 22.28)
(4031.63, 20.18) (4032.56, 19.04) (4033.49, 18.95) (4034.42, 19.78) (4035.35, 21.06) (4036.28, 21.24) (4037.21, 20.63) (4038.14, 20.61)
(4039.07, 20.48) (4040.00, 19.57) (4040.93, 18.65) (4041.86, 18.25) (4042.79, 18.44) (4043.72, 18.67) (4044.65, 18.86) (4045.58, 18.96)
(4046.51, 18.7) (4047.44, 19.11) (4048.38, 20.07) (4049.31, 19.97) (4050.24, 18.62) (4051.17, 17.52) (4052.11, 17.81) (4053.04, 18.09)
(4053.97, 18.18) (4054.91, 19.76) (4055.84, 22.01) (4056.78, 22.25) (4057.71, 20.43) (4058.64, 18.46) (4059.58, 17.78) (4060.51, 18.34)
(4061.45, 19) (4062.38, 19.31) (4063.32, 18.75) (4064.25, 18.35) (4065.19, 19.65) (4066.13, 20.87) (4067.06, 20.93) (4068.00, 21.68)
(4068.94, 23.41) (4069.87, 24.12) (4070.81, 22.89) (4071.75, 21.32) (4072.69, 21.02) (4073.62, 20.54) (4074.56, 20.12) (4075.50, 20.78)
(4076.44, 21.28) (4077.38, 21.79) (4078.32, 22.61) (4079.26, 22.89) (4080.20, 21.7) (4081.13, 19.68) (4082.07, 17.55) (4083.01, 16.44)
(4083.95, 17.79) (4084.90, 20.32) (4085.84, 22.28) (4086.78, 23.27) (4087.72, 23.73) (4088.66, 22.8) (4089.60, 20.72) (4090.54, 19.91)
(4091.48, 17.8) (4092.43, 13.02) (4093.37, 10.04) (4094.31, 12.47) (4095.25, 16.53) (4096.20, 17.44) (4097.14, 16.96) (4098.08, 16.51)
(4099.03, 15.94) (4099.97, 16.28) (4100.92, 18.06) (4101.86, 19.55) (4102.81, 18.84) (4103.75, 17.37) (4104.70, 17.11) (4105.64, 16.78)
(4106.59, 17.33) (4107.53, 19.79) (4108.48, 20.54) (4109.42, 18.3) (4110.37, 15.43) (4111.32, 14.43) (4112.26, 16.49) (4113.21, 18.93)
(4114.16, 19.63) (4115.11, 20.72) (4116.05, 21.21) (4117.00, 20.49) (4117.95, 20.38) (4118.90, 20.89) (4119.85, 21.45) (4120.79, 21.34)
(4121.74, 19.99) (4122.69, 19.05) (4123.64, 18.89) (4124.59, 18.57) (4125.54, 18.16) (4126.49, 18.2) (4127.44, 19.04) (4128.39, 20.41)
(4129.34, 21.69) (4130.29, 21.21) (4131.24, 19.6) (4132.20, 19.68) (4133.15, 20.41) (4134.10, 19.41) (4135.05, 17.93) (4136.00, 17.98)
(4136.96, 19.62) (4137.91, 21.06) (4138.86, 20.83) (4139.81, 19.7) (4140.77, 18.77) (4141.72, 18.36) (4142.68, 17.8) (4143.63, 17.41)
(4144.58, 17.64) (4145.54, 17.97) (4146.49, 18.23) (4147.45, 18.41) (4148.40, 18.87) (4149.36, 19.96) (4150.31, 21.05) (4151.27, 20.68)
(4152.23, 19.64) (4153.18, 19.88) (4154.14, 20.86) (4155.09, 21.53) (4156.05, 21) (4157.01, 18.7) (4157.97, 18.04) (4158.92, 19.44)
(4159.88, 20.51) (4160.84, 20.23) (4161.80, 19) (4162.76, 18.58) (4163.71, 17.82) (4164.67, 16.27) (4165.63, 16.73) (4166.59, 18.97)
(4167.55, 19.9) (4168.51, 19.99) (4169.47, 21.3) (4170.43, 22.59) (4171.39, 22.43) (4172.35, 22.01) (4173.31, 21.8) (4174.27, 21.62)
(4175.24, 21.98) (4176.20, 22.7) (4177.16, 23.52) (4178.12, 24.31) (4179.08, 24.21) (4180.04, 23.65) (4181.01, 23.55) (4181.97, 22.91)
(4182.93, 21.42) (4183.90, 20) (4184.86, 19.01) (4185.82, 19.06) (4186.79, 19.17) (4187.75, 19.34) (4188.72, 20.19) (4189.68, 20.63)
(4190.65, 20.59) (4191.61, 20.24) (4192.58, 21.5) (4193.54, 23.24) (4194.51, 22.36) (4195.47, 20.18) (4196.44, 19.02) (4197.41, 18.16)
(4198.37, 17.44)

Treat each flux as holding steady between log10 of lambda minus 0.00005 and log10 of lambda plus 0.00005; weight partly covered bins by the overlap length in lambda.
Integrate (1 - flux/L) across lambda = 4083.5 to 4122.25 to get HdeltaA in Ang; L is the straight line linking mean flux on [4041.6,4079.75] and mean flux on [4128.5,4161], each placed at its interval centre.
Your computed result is 2.5 Ang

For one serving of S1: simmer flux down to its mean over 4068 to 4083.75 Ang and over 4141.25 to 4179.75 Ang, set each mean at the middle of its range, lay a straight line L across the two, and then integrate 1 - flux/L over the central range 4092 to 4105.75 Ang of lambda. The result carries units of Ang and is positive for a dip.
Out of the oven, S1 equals 3.06 Ang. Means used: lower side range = 21.1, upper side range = 20.1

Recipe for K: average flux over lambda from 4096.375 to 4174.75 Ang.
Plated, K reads 19.2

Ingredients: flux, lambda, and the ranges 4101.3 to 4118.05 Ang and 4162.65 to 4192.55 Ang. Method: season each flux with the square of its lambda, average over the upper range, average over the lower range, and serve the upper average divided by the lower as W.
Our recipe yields 1.17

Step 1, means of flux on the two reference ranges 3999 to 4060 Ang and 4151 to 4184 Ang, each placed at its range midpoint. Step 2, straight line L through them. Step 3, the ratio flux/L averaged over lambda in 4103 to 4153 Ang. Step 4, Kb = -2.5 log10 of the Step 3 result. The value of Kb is 0.07 mag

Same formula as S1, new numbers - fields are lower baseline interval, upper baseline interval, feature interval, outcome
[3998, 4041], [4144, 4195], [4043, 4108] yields 2.2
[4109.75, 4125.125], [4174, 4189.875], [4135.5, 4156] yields 0.9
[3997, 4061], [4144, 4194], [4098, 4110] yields 1.2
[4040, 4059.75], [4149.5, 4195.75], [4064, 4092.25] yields -2.0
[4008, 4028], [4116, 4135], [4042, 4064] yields 0.8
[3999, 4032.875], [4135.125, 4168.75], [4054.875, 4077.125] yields -1.5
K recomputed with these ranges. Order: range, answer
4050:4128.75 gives 19.2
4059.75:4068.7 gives 19.7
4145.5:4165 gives 19.4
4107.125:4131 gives 19.4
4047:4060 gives 19.3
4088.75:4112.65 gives 17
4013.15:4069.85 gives 19.9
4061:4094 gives 20.2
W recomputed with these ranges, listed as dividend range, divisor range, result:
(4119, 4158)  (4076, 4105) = 1.07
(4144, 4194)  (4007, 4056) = 1.11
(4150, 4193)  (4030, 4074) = 1.10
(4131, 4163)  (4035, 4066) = 1.05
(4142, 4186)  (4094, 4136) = 1.11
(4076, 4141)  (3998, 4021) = 1.06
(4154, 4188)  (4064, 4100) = 1.10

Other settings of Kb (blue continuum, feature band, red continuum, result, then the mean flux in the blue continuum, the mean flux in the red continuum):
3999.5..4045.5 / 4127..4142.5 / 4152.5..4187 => 0.04 mag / 19.4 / 20.7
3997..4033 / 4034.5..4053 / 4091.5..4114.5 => -0.04 mag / 19.5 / 16.8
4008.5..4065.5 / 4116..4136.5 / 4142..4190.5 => 0.02 mag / 19.7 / 20.2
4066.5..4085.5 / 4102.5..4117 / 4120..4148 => 0.10 mag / 20.9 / 19.2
